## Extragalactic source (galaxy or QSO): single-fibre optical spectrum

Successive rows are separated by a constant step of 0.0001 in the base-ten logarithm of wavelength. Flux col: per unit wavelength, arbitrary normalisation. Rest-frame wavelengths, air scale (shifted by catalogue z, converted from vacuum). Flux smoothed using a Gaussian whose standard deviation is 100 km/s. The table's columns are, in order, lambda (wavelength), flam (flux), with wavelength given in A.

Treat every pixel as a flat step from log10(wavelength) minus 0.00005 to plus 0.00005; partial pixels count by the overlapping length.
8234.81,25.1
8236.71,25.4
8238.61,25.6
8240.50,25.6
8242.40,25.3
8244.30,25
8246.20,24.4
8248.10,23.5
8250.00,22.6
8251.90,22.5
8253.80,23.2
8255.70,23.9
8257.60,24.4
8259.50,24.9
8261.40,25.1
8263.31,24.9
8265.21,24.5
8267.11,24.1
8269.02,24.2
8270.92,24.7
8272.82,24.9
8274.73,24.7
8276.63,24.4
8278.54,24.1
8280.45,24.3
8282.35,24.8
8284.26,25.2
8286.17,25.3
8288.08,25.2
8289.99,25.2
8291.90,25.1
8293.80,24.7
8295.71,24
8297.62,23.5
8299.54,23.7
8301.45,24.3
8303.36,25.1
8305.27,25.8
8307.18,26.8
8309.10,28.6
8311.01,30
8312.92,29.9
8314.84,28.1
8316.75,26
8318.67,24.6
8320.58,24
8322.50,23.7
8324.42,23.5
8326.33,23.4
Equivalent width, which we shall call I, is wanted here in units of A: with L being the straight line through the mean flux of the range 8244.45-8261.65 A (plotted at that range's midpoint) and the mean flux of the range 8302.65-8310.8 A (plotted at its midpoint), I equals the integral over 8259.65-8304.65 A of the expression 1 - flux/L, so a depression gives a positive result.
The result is 1.5 A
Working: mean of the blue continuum 23.8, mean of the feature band 24.6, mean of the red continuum 26.9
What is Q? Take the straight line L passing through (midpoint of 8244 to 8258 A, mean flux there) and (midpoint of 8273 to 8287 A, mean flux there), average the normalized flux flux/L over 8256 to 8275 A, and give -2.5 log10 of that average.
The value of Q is -0.02 mag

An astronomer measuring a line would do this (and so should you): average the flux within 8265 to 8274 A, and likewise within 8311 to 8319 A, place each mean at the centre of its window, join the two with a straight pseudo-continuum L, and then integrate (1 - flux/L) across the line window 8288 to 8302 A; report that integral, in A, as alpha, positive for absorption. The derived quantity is 0.99 A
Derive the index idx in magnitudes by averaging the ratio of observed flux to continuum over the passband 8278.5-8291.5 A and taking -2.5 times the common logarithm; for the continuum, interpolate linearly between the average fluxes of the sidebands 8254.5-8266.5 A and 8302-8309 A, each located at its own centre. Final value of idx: 0.02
